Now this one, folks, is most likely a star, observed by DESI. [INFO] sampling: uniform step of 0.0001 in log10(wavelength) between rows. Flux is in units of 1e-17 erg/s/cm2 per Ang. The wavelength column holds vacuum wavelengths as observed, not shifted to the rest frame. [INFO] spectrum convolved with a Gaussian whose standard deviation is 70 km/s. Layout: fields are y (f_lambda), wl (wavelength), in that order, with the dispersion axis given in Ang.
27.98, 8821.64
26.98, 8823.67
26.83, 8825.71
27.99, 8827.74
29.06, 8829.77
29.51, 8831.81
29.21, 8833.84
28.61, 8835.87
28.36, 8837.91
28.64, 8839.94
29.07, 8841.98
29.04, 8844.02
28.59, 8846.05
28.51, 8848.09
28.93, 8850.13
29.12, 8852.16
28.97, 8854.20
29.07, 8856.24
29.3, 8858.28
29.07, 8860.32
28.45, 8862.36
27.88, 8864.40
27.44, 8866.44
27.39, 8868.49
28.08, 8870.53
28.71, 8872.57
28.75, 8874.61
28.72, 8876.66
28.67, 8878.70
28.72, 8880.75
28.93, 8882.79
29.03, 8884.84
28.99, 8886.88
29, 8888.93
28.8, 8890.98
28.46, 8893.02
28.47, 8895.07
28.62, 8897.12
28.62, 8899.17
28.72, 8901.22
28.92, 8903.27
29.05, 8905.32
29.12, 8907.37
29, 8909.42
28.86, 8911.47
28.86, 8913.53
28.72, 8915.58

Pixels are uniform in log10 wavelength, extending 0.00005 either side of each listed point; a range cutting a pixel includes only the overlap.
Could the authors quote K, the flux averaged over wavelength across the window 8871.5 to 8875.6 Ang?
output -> 28.8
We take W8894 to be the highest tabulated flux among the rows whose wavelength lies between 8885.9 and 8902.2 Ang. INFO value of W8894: 29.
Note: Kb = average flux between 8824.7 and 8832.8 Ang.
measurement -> 28.3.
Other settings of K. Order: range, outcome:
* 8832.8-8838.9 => 28.7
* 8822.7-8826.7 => 26.9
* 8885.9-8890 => 28.9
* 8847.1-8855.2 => 28.9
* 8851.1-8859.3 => 29.1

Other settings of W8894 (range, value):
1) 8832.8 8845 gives 29.21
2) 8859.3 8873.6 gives 29.07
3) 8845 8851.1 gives 28.93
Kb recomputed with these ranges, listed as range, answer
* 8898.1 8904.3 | 28.7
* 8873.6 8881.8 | 28.7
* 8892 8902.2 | 28.6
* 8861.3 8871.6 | 27.9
